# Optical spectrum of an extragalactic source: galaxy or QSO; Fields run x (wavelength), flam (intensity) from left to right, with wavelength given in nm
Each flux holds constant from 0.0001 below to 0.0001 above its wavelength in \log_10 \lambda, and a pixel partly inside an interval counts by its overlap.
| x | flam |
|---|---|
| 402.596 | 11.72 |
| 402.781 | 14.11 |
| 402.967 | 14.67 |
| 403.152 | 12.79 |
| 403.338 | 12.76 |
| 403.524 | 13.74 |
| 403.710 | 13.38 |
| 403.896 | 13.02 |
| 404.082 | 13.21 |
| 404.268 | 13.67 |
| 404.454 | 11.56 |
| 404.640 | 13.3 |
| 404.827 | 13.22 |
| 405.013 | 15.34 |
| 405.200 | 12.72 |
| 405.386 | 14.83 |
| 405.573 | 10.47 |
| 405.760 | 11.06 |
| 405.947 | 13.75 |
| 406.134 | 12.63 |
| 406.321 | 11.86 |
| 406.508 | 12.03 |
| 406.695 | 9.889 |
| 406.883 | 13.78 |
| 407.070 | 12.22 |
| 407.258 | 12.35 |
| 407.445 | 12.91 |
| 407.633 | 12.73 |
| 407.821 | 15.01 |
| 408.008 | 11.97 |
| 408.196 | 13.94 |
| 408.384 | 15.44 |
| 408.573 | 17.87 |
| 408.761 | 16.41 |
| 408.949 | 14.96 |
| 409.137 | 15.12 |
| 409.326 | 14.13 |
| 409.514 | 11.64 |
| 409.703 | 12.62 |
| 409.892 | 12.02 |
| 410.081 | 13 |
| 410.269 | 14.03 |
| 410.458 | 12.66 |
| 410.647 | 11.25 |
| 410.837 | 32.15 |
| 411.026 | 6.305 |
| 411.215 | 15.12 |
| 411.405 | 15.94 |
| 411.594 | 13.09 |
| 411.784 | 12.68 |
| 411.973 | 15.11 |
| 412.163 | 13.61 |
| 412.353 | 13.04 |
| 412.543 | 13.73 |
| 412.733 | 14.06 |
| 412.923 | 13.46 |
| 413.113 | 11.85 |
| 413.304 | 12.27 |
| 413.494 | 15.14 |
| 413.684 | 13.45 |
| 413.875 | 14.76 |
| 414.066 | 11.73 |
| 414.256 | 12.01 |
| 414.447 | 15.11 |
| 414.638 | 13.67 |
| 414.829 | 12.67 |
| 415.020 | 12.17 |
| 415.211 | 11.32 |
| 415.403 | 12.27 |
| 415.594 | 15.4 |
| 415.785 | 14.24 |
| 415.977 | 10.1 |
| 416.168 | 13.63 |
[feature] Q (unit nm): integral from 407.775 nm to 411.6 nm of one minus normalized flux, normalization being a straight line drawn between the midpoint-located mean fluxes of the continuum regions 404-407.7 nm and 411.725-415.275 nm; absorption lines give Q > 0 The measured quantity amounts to -0.46 nm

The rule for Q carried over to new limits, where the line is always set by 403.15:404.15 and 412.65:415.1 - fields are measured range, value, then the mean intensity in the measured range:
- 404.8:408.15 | 0.12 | 12.7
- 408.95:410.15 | 0.00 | 13.2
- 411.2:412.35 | -0.07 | 14.1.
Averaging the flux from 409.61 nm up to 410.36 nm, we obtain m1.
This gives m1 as 12.9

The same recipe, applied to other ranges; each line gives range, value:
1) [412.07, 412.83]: 13.6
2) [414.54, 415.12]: 12.8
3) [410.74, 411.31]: 17.8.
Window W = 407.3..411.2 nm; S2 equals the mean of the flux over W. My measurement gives 14.3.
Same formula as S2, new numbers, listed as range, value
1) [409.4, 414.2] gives 13.8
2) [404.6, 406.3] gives 13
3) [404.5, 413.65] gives 13.6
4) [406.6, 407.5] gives 12.2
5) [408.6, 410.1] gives 14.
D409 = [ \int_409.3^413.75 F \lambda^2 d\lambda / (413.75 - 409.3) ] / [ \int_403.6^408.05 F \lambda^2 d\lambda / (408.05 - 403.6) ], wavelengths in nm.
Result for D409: 1.11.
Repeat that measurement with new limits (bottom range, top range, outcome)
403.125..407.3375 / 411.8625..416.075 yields 1.08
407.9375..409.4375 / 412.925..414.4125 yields 0.90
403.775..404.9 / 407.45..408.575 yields 1.10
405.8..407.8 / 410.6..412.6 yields 1.22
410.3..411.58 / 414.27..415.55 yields 0.86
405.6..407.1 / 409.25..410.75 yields 1.07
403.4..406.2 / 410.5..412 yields 1.19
